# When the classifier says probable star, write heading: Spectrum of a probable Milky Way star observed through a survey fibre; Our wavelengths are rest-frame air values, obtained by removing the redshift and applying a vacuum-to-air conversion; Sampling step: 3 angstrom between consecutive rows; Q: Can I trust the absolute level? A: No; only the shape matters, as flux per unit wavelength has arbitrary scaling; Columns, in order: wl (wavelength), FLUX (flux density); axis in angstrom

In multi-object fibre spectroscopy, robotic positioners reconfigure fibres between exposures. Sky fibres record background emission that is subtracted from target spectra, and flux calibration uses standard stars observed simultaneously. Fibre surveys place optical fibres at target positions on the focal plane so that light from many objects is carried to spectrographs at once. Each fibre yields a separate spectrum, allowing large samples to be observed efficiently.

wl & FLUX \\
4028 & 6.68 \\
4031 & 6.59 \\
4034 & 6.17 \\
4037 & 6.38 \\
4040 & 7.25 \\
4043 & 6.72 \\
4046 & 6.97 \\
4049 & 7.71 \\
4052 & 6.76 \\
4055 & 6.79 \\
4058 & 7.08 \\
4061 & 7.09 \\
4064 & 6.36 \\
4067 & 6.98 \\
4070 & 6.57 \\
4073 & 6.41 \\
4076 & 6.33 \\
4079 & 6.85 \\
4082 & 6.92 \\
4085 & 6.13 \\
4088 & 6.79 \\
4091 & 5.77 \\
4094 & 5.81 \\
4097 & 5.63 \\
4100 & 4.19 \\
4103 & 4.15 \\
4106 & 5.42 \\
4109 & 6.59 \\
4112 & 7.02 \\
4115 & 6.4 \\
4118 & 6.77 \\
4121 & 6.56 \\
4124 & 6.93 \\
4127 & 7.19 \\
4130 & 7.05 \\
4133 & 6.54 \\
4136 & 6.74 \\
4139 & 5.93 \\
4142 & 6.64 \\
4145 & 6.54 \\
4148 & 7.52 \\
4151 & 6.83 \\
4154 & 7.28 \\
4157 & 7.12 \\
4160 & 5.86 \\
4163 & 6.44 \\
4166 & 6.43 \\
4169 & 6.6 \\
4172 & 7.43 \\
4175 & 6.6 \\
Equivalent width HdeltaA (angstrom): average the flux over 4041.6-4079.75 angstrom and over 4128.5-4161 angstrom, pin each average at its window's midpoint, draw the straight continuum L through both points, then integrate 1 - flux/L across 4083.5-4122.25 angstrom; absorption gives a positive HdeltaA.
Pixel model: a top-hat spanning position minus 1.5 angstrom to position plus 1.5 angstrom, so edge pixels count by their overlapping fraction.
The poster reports 4.8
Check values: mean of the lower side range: 6.82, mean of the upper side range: 6.75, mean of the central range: 5.94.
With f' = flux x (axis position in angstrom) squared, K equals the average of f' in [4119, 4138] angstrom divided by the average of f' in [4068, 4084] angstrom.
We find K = 1.1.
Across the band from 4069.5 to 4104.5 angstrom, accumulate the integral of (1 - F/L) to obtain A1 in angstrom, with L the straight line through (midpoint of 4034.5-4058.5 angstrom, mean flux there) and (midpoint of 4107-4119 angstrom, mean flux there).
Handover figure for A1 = 4.2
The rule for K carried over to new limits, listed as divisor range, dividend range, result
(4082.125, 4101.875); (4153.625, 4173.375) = 1.20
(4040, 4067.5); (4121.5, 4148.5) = 1.01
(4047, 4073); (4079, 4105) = 0.85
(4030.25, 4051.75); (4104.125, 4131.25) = 1.01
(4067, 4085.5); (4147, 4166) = 1.07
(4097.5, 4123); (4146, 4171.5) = 1.18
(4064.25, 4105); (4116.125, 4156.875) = 1.16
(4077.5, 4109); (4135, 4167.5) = 1.18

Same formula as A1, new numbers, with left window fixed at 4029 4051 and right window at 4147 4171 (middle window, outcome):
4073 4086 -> 0.5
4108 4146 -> 0.5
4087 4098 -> 1.3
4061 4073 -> 0.3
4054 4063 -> -0.2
